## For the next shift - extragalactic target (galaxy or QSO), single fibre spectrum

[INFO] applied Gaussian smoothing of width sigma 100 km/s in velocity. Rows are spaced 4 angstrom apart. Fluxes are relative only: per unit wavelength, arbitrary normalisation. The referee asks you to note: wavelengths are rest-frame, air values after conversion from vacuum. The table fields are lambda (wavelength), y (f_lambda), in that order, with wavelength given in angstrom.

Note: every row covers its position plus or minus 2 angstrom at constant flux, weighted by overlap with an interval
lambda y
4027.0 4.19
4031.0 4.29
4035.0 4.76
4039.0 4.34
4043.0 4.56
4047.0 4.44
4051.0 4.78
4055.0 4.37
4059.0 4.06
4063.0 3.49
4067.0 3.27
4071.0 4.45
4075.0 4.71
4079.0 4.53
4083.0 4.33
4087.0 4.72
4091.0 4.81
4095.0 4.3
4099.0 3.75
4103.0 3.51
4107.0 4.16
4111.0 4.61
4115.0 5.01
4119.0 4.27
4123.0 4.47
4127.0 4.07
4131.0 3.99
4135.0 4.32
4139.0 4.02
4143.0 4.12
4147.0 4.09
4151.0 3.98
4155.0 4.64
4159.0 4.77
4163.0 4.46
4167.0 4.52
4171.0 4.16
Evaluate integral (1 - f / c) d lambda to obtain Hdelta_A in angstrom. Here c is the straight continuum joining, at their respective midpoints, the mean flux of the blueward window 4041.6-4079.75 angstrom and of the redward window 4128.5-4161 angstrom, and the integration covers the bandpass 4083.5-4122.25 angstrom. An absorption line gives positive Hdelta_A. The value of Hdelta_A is -1.0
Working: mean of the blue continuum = 4.25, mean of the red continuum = 4.24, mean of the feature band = 4.35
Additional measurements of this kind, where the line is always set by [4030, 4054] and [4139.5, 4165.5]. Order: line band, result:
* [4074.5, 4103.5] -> 0.6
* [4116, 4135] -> 0.5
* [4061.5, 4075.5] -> 1.8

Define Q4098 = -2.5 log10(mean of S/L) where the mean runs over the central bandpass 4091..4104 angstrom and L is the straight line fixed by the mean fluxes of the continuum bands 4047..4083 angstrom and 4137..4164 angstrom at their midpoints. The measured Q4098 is 0.06 mag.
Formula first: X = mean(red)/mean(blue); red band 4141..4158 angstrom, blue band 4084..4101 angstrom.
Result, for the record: 0.97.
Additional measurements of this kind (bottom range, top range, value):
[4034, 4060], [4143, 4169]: 0.98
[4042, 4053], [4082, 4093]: 1.01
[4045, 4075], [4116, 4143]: 1.01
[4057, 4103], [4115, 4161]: 1.02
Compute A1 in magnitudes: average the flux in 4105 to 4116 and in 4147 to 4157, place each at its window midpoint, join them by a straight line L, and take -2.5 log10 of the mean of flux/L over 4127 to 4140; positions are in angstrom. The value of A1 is 0.07 mag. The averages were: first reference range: 4.56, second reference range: 4.27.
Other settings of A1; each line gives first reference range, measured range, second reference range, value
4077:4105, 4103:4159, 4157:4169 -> 0.04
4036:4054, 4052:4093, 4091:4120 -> 0.03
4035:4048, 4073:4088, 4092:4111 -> -0.09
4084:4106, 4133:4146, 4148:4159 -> 0.05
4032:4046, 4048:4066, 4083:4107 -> 0.07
